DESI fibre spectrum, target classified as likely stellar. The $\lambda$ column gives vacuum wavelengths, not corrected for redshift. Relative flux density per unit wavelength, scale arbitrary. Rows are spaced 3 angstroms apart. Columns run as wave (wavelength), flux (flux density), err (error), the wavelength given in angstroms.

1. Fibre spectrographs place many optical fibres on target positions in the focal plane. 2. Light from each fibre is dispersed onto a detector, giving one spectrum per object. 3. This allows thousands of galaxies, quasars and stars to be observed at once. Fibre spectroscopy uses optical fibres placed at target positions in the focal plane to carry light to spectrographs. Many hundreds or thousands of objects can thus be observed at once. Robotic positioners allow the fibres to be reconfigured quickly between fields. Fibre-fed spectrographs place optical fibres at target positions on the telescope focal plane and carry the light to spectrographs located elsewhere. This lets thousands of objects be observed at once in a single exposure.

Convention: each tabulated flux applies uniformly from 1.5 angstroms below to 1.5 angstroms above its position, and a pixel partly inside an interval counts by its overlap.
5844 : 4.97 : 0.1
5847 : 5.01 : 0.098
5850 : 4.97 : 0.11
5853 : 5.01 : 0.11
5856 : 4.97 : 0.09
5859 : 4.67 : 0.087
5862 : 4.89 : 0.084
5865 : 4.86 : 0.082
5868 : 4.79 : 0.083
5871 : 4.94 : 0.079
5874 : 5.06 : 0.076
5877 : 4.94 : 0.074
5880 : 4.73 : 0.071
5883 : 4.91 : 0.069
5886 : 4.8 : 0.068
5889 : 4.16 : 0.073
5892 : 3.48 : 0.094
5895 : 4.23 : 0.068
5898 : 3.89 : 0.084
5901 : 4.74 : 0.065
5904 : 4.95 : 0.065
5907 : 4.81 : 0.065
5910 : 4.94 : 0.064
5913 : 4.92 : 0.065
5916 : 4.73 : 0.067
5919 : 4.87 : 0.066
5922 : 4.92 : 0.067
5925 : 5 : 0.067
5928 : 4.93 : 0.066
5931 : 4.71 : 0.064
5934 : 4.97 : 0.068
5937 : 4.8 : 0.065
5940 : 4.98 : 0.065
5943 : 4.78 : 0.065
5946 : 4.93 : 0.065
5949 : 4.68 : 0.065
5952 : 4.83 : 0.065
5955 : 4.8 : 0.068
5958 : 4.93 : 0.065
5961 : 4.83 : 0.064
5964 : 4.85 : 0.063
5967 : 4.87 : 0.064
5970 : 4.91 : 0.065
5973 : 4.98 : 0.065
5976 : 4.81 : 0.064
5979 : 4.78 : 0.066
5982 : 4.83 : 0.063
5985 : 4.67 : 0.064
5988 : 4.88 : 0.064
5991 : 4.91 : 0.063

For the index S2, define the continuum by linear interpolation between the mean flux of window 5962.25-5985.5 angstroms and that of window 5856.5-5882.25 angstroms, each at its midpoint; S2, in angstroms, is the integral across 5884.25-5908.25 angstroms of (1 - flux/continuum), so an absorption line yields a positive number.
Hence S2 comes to 2.4 angstroms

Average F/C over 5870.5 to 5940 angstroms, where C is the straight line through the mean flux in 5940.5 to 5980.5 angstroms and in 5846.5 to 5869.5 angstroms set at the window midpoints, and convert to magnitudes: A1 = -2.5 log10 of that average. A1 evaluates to 0.03 mag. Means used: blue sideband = 4.89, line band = 4.72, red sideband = 4.85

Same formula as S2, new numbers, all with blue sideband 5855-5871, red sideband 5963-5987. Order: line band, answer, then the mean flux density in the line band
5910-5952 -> -0.2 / 4.86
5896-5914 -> 0.6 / 4.69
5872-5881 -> -0.1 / 4.92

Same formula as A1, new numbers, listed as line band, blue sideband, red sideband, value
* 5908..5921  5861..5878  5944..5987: 0.00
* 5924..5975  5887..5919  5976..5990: -0.04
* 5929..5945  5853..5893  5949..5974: -0.01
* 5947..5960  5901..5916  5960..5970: 0.01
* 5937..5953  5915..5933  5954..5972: 0.01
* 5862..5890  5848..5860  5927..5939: 0.02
